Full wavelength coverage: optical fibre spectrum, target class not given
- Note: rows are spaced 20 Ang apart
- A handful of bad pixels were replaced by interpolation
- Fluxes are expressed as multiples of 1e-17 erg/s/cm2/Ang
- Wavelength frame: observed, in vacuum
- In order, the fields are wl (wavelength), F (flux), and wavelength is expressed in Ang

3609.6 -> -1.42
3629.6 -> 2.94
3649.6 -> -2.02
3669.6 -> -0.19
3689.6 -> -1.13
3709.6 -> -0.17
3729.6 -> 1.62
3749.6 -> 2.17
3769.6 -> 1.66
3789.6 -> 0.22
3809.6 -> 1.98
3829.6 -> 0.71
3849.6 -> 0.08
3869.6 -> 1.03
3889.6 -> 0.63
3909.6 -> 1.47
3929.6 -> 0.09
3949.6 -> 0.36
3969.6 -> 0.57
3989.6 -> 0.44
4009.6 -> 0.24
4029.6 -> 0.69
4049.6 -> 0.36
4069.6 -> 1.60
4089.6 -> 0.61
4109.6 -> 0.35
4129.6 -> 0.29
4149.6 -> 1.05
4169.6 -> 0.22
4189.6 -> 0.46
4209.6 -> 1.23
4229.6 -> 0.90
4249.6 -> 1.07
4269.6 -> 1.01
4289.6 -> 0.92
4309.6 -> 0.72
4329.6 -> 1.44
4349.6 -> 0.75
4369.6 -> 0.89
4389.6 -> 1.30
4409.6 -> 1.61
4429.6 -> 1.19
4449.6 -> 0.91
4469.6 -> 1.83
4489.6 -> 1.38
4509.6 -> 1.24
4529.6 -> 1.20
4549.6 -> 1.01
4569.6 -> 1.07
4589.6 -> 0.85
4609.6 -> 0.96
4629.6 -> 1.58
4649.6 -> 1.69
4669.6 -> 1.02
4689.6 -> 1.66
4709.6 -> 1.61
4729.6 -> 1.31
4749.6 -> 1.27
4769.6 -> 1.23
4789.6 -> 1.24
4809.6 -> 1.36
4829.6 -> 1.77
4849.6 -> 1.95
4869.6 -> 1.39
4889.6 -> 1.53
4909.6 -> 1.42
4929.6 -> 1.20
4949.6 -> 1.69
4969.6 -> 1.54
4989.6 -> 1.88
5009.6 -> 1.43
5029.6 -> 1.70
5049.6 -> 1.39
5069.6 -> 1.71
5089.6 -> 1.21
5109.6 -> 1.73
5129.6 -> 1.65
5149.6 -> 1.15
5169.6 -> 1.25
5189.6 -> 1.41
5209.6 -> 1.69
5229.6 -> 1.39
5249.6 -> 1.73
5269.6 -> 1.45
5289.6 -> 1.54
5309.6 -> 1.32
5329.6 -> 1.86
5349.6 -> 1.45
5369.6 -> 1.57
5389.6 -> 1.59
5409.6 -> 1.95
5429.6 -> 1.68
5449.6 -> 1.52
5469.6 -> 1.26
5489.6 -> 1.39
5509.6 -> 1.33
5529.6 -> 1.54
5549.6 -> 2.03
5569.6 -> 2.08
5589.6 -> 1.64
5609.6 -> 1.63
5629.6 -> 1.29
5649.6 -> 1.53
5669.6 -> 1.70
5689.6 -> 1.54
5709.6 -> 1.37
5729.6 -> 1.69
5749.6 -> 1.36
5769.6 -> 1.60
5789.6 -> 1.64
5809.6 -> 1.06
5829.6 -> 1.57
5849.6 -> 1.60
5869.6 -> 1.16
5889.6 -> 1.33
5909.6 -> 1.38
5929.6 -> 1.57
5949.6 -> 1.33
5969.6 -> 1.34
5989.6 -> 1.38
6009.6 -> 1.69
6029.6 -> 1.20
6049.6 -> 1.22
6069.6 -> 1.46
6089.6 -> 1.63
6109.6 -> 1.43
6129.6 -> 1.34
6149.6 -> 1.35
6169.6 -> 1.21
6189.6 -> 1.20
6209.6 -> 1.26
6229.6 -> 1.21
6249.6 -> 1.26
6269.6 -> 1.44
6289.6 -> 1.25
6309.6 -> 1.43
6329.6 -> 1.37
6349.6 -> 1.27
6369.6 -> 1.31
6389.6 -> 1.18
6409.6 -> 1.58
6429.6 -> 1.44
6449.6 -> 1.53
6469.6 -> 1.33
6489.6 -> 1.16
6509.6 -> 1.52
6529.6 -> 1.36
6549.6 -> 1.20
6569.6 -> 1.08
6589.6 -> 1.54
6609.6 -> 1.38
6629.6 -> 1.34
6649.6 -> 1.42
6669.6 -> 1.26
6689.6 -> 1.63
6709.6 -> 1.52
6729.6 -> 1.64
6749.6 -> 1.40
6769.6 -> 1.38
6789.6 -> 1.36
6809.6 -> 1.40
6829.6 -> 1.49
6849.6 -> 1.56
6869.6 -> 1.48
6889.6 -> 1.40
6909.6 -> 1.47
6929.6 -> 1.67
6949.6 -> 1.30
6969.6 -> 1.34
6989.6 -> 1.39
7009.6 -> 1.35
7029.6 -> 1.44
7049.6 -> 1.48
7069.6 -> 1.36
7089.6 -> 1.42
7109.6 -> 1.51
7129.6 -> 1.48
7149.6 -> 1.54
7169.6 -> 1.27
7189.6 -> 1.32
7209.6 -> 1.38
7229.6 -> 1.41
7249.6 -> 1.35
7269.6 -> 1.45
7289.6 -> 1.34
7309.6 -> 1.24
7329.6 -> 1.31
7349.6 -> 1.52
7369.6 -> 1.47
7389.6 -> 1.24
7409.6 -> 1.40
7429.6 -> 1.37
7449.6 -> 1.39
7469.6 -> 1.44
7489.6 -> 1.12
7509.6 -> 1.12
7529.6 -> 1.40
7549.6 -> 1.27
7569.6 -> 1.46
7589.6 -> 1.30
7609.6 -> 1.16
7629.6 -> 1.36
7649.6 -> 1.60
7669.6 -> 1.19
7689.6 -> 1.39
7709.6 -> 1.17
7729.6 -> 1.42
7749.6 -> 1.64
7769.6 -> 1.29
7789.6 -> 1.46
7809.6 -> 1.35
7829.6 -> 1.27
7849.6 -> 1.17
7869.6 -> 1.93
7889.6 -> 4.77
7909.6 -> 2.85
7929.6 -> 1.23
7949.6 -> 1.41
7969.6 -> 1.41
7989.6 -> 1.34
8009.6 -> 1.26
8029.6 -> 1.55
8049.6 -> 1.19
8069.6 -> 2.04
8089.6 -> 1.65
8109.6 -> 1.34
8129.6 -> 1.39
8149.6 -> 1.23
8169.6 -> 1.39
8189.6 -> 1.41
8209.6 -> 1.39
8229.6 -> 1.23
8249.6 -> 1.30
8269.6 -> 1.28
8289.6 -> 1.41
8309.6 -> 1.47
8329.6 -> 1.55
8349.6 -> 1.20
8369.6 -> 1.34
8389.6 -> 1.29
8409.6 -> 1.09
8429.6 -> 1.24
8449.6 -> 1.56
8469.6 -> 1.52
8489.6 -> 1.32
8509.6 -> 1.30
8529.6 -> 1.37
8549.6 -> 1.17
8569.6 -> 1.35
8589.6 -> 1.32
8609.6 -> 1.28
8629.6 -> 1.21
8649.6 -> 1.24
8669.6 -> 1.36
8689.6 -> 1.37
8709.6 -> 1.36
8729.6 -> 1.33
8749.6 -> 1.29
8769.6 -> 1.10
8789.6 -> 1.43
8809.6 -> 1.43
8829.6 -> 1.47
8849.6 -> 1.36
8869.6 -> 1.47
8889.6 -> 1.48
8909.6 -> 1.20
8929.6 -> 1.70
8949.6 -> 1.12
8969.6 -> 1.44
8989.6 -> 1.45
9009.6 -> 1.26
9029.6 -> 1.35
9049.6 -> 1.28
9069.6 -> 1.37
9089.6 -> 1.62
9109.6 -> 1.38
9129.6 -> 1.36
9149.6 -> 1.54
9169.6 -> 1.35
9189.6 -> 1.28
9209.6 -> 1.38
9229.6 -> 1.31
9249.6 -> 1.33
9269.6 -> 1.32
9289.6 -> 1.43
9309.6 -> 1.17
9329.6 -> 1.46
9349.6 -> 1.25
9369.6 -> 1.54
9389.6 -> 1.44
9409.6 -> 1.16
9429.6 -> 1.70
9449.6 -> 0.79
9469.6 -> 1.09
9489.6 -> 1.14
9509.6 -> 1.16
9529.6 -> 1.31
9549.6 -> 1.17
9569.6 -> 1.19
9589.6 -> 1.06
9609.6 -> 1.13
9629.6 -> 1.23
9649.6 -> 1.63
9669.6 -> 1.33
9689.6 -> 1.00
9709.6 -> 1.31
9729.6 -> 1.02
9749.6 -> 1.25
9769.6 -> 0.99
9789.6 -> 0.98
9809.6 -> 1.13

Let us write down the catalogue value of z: 0.20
